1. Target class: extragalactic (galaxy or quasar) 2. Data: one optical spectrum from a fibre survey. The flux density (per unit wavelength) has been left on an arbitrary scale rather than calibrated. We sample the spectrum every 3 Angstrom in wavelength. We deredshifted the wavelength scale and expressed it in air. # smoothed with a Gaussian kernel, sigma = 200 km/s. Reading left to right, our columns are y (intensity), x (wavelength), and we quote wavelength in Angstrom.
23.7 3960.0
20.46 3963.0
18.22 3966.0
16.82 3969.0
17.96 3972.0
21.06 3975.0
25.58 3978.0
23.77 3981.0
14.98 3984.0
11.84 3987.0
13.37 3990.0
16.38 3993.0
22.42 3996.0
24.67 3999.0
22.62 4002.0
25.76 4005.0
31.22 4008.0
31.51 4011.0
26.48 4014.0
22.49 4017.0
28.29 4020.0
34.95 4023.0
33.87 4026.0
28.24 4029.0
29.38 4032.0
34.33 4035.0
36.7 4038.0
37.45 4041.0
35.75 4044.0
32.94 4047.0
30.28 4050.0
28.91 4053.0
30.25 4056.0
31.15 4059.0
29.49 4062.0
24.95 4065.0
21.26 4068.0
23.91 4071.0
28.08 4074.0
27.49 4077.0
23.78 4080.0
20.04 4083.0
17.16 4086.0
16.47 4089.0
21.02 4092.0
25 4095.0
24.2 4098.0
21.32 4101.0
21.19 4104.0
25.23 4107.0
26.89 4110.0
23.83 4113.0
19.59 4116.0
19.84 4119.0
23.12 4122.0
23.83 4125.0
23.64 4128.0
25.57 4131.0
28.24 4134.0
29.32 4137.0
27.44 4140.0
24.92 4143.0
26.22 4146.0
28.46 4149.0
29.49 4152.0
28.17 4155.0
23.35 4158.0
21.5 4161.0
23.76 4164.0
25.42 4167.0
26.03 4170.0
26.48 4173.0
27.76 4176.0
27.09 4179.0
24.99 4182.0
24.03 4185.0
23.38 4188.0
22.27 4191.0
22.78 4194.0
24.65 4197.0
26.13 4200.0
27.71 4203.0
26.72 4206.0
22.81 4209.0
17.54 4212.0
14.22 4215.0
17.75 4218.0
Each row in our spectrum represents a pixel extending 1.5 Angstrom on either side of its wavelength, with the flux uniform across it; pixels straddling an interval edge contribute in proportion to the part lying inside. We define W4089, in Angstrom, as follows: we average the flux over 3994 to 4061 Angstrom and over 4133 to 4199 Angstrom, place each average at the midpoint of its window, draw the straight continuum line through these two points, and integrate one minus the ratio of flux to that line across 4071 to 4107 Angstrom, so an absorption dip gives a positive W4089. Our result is 7.1 Angstrom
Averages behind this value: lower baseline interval 29.9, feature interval 22.5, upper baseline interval 25.7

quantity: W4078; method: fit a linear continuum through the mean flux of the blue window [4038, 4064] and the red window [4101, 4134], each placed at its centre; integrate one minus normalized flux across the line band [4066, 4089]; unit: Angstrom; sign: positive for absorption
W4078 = 4.8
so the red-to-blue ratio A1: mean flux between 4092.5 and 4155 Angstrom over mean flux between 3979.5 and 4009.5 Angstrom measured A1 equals 1.20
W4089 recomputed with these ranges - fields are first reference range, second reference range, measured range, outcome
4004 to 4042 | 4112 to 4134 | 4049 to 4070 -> 0.1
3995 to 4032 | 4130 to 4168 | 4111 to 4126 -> 2.5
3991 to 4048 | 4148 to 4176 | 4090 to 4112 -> 3.1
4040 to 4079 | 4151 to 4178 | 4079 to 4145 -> 9.9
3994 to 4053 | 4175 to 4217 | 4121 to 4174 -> -1.1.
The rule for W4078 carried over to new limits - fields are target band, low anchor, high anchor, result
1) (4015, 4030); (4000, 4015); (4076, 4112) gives -1.66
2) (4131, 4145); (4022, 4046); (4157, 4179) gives -0.10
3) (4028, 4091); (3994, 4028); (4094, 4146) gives -4.23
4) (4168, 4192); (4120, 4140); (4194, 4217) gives -1.64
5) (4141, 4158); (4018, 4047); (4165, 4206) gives 0.02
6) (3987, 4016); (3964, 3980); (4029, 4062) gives 2.38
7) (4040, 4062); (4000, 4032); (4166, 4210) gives -3.33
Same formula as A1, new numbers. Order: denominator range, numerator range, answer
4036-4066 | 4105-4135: 0.75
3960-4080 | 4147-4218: 0.94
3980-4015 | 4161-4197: 1.13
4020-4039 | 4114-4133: 0.70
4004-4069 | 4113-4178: 0.83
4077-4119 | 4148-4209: 1.15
